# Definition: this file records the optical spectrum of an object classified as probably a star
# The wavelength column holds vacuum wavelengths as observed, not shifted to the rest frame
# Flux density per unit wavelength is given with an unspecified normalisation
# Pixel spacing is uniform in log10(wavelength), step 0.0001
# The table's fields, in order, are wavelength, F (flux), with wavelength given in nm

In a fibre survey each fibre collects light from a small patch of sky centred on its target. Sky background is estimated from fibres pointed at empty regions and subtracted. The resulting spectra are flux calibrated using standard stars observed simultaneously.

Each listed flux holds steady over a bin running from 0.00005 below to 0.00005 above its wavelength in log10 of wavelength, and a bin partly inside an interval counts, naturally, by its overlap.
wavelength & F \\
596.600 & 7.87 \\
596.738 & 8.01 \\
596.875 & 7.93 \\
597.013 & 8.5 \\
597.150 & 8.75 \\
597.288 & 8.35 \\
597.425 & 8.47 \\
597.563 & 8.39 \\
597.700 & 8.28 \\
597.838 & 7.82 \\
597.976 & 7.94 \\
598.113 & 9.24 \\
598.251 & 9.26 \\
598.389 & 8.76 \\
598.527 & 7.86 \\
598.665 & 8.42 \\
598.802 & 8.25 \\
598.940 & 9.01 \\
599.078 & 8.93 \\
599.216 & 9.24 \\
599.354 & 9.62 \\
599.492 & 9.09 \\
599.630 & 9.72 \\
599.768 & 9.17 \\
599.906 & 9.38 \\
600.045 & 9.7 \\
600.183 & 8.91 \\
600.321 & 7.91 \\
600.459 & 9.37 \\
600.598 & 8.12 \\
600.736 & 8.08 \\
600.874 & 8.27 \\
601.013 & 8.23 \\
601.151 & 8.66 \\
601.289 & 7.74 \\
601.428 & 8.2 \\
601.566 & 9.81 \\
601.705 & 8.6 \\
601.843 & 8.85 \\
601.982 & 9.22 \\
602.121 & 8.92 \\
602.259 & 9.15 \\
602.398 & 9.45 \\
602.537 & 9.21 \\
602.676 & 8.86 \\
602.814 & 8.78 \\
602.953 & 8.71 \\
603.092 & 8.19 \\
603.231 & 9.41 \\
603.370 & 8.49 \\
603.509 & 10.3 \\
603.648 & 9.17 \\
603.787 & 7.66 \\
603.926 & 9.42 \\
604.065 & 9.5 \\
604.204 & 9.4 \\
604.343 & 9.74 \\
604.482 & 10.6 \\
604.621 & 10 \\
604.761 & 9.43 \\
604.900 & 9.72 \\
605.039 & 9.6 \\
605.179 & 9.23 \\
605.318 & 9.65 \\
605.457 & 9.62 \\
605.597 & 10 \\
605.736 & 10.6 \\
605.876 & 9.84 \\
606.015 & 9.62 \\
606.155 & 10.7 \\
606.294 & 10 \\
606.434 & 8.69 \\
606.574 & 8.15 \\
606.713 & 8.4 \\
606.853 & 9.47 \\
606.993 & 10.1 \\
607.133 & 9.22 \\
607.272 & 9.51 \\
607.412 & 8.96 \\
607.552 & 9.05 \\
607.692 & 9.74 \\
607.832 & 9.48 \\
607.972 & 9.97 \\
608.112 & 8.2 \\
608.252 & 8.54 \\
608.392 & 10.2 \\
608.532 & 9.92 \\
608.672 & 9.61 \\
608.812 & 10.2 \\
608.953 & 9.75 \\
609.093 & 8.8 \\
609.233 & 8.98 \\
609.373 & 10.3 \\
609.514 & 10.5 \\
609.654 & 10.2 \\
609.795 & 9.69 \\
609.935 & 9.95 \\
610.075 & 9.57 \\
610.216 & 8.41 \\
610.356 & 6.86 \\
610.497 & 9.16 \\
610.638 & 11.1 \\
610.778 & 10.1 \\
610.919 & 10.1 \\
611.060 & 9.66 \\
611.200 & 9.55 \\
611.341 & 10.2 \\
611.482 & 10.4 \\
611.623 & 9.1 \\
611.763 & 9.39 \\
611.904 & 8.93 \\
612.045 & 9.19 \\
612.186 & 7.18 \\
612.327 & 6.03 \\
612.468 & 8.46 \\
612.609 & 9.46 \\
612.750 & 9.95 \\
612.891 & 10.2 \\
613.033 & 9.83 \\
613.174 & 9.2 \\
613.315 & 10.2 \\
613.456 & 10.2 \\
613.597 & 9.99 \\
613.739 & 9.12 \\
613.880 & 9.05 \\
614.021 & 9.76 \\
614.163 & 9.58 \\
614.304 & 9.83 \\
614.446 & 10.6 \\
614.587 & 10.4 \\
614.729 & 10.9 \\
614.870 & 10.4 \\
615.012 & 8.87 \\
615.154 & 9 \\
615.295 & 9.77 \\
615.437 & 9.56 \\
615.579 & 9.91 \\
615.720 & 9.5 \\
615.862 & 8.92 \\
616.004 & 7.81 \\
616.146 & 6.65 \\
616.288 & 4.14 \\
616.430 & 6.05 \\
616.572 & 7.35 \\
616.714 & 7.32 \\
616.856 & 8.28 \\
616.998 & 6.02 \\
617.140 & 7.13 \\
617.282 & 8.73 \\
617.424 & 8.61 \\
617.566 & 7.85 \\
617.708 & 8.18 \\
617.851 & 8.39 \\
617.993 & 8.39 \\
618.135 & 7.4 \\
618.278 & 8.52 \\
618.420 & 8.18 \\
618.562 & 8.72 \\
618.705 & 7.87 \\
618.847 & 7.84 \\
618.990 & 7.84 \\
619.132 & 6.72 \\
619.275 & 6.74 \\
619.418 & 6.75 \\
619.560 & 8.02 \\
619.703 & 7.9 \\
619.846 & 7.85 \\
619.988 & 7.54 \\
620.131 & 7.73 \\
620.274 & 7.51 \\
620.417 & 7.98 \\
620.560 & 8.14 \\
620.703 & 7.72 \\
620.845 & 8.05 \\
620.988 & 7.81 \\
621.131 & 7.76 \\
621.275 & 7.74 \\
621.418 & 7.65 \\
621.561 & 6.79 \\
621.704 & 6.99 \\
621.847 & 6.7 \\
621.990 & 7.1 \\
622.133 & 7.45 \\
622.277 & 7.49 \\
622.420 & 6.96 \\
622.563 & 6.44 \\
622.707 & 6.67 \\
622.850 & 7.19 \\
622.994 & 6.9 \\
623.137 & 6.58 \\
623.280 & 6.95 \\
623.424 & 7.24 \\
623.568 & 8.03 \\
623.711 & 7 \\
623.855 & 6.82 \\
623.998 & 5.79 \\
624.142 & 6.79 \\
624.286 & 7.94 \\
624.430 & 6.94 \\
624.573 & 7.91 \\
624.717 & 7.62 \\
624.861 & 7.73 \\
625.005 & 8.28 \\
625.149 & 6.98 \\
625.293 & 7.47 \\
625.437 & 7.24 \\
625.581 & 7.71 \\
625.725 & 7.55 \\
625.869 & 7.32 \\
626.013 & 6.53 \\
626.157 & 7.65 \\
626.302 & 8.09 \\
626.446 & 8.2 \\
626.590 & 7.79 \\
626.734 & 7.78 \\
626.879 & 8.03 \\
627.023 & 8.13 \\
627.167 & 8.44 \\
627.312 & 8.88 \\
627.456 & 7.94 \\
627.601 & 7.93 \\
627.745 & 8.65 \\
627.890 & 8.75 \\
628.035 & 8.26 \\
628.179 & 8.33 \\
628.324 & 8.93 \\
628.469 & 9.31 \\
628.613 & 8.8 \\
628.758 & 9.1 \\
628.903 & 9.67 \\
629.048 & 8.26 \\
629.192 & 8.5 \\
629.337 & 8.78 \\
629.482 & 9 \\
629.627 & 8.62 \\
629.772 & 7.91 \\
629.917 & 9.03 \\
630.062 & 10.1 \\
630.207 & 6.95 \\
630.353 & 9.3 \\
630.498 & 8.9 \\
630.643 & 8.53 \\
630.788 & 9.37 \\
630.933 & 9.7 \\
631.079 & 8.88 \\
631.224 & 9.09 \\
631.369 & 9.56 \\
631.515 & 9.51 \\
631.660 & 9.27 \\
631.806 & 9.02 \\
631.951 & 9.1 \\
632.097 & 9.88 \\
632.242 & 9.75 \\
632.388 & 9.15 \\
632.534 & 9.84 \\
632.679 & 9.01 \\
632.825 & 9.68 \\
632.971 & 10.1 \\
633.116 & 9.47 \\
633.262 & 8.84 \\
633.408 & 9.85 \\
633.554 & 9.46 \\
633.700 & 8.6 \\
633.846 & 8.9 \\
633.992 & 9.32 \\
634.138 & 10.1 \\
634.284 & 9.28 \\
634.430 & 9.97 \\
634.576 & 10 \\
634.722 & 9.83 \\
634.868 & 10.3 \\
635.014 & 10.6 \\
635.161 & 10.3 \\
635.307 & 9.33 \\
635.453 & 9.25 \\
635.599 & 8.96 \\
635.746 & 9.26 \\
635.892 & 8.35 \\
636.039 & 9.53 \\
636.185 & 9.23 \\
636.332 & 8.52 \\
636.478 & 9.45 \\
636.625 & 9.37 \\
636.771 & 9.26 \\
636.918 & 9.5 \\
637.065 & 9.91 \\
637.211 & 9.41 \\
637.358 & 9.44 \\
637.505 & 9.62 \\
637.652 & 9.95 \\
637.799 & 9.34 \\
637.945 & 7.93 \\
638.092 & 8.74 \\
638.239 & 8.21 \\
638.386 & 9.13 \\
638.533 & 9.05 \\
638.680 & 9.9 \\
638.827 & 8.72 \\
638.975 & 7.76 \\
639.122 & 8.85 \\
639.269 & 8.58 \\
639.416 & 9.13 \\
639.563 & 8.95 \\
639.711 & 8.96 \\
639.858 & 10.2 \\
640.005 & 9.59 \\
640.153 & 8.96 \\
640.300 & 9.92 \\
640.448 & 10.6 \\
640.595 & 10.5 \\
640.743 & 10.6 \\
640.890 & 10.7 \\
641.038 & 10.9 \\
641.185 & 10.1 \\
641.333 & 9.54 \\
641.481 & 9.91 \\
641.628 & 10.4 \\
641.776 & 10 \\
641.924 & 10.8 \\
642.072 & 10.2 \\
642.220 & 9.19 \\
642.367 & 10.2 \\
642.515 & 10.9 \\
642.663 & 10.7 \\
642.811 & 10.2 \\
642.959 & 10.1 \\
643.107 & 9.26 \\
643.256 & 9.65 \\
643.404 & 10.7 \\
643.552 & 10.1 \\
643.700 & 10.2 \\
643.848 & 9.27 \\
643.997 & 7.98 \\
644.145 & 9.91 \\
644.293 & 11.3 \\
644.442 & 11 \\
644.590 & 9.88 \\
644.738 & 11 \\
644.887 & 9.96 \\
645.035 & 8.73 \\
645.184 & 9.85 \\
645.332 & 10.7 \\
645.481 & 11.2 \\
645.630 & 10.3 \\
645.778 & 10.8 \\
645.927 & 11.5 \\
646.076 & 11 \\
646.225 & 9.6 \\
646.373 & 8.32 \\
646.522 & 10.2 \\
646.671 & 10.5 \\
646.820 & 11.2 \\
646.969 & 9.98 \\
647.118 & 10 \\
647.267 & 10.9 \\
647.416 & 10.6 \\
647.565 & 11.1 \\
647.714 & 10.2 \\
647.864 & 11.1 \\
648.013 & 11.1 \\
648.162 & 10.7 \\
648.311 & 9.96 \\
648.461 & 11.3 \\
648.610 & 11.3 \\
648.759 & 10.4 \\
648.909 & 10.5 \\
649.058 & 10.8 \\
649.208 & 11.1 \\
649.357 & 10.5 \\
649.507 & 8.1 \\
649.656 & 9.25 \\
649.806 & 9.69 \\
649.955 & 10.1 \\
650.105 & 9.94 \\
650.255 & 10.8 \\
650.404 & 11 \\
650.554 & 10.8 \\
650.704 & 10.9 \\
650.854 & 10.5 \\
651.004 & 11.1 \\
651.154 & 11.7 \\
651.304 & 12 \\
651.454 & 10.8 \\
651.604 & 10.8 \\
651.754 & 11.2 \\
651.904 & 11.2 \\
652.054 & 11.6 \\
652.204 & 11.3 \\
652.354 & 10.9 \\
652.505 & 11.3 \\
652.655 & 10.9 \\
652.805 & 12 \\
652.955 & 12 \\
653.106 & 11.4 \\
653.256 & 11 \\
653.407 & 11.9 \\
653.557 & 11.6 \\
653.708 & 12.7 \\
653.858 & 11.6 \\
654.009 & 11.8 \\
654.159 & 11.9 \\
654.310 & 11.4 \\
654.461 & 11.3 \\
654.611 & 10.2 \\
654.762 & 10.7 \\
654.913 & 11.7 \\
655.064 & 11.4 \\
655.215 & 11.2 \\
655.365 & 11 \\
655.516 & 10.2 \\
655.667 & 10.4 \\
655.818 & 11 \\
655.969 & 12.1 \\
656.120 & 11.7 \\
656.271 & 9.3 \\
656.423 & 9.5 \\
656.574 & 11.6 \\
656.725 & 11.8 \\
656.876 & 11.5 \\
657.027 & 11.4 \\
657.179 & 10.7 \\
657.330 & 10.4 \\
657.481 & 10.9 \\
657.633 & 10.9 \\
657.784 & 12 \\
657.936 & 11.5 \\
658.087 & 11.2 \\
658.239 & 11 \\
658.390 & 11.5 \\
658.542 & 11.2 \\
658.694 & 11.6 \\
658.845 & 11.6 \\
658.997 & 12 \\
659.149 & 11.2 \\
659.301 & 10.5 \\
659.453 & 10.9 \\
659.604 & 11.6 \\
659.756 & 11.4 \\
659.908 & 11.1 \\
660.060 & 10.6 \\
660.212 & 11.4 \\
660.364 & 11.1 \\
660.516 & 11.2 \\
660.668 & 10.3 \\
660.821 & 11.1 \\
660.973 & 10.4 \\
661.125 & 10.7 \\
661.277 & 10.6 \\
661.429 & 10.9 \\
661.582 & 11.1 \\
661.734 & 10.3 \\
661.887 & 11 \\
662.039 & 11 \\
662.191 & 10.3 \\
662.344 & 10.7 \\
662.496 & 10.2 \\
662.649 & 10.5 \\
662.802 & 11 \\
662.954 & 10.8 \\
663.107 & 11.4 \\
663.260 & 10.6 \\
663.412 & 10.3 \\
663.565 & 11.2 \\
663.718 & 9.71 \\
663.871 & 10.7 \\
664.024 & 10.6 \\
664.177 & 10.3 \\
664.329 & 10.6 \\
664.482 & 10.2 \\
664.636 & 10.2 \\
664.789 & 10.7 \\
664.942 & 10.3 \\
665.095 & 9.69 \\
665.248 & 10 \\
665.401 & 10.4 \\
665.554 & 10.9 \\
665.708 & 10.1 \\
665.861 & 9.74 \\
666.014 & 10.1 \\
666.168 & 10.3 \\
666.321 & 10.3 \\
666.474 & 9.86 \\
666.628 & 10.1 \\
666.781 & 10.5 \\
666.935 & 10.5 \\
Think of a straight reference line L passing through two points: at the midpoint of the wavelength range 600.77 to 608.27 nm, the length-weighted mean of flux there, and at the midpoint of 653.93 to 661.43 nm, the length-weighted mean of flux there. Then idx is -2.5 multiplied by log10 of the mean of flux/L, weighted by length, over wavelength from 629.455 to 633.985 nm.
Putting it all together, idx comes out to 0.11 mag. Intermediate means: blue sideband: 9.22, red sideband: 11.1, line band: 9.18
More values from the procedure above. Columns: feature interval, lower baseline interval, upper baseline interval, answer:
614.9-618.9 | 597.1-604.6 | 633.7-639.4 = 0.13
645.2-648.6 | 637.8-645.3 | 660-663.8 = -0.06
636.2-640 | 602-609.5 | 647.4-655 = 0.15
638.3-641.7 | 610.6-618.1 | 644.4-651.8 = 0.06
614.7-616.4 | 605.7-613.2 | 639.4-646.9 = 0.10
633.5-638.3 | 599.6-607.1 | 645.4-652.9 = 0.10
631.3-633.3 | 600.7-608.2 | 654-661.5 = 0.08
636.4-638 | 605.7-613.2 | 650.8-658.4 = 0.12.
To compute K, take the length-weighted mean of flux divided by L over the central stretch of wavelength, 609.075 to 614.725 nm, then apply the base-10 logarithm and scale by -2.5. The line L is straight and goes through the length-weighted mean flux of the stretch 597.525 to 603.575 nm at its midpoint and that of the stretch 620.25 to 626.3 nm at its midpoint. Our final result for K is -0.18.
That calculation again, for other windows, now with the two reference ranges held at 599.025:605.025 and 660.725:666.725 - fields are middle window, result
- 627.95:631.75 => 0.09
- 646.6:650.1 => -0.03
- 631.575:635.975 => 0.03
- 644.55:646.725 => -0.02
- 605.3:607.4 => -0.05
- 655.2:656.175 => -0.08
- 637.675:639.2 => 0.13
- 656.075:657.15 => -0.06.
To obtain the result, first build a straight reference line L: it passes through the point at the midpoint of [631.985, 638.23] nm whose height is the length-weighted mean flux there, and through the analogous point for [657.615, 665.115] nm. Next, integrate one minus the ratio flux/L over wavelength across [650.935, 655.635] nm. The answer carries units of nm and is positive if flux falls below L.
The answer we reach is -0.41 nm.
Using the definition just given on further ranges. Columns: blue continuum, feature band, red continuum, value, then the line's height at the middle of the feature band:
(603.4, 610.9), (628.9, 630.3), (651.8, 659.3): 0.228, 10.3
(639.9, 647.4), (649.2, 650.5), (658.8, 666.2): 0.042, 10.3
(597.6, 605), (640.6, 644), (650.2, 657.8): 0.181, 10.7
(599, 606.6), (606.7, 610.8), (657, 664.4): -0.049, 9.36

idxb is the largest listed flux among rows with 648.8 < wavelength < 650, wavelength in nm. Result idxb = 11.1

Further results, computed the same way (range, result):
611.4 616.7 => 10.9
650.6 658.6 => 12.7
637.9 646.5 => 11.5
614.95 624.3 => 9.91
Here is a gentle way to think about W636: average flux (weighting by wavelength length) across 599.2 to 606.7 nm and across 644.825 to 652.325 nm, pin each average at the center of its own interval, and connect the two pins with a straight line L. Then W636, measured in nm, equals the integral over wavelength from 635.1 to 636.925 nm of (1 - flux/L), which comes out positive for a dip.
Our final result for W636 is 0.17 nm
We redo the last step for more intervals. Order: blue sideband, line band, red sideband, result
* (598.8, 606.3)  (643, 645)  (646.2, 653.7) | 0.109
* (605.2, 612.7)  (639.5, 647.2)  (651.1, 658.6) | 0.473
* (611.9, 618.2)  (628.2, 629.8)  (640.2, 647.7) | 0.107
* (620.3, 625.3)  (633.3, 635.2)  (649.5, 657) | -0.215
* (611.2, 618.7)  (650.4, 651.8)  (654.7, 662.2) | -0.055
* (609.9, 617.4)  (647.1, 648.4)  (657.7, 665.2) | -0.043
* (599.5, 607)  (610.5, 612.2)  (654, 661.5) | -0.033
